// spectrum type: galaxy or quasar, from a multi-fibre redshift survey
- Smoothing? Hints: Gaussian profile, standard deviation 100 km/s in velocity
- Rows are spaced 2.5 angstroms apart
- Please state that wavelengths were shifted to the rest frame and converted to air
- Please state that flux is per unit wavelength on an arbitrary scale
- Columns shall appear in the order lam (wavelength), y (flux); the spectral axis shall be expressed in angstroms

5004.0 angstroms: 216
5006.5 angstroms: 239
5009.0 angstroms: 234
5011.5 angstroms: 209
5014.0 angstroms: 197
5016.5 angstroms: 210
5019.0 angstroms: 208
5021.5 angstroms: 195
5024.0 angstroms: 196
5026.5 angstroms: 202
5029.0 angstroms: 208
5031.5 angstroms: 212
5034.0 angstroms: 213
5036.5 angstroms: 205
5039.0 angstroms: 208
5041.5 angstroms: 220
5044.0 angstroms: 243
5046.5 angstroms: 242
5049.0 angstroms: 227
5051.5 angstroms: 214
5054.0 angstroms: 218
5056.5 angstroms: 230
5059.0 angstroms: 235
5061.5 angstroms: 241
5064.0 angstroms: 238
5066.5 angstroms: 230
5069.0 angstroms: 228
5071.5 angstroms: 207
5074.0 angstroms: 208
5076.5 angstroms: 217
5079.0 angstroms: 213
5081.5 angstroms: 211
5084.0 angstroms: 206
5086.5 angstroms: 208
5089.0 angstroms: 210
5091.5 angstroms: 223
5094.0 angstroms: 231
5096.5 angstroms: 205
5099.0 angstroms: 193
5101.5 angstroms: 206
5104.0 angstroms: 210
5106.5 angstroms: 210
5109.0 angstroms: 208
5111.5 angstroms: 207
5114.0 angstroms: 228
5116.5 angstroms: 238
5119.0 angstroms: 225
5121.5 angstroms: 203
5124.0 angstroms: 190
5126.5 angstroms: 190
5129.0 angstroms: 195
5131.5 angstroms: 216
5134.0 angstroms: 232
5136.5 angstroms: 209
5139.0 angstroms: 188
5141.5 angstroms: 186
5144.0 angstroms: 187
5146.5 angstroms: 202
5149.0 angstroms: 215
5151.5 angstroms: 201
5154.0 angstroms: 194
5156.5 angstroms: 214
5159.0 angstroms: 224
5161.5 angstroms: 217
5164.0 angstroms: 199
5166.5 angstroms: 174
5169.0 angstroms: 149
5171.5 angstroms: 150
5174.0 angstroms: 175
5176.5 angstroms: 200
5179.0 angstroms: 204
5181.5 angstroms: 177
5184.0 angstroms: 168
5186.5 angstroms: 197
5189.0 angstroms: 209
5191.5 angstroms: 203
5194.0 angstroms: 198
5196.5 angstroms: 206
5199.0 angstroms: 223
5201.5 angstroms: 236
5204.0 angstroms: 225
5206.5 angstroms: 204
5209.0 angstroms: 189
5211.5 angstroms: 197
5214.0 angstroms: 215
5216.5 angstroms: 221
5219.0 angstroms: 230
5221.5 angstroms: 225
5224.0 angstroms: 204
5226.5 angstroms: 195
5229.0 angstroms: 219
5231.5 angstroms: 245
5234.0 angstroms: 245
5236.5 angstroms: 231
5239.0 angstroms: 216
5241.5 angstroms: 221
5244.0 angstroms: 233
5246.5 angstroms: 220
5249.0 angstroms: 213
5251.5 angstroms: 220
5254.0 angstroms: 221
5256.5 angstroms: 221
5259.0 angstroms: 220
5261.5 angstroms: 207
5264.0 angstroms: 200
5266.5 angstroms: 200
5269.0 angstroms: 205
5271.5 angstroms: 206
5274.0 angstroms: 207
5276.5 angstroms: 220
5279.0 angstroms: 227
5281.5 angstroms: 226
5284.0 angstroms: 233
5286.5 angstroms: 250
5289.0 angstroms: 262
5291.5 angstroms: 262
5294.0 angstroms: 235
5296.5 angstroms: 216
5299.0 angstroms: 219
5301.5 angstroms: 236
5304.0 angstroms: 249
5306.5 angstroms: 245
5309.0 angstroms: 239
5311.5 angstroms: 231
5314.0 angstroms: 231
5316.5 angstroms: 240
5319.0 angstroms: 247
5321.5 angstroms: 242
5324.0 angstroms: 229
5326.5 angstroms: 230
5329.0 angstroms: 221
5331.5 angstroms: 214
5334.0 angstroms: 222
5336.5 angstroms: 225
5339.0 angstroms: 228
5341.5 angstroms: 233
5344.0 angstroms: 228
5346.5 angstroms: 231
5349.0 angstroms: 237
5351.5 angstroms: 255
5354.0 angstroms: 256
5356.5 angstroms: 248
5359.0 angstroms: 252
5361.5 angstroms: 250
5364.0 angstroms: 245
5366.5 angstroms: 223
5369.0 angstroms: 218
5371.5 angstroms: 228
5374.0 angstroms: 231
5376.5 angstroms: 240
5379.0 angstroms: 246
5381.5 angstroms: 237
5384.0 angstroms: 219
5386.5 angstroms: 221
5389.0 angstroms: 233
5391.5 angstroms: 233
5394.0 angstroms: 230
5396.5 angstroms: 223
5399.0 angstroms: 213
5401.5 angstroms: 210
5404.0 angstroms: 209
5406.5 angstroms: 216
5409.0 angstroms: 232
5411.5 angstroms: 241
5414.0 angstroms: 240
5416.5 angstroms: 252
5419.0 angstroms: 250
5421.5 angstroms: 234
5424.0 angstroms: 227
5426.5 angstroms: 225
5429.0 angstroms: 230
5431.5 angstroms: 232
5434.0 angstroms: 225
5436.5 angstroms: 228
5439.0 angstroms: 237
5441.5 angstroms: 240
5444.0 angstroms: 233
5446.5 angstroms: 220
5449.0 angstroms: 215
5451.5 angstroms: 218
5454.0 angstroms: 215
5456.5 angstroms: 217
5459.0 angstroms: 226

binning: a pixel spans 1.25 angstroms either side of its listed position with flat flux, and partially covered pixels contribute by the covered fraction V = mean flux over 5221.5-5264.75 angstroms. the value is 220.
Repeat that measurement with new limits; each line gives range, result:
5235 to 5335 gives 227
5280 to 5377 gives 236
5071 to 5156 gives 208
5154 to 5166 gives 209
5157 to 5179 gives 188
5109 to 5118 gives 222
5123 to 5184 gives 195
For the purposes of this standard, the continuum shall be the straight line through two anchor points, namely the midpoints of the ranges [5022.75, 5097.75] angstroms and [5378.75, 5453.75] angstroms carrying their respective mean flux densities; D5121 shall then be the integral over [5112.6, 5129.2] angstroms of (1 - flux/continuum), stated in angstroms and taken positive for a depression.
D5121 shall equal 0.7 angstroms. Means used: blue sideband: 218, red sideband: 229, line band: 211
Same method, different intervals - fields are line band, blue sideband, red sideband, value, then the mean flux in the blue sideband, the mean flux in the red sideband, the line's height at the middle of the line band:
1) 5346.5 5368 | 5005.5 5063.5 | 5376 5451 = -1.59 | 218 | 229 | 228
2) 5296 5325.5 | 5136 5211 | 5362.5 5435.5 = -2.54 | 197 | 230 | 217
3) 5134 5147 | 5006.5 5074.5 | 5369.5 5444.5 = 1.40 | 218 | 230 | 222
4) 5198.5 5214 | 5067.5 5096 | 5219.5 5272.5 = 0.35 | 215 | 218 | 217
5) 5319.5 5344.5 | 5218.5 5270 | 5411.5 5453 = -0.34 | 219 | 232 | 225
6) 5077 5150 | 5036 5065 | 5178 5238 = 4.06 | 227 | 211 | 221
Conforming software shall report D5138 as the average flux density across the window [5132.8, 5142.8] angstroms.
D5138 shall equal 204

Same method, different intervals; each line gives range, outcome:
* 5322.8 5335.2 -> 223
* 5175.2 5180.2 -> 202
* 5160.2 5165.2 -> 208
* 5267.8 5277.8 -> 210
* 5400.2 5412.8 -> 222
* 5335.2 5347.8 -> 229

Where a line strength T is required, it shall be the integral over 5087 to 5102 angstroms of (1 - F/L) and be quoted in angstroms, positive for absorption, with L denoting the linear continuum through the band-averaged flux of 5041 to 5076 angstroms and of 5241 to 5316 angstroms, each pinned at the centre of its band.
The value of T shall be 1.0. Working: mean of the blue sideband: 227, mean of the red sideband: 226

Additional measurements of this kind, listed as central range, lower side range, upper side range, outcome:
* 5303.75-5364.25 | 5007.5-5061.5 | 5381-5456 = -3.11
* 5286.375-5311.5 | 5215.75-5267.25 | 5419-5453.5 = -2.06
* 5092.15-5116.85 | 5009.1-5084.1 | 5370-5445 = 0.68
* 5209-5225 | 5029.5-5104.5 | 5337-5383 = 1.04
